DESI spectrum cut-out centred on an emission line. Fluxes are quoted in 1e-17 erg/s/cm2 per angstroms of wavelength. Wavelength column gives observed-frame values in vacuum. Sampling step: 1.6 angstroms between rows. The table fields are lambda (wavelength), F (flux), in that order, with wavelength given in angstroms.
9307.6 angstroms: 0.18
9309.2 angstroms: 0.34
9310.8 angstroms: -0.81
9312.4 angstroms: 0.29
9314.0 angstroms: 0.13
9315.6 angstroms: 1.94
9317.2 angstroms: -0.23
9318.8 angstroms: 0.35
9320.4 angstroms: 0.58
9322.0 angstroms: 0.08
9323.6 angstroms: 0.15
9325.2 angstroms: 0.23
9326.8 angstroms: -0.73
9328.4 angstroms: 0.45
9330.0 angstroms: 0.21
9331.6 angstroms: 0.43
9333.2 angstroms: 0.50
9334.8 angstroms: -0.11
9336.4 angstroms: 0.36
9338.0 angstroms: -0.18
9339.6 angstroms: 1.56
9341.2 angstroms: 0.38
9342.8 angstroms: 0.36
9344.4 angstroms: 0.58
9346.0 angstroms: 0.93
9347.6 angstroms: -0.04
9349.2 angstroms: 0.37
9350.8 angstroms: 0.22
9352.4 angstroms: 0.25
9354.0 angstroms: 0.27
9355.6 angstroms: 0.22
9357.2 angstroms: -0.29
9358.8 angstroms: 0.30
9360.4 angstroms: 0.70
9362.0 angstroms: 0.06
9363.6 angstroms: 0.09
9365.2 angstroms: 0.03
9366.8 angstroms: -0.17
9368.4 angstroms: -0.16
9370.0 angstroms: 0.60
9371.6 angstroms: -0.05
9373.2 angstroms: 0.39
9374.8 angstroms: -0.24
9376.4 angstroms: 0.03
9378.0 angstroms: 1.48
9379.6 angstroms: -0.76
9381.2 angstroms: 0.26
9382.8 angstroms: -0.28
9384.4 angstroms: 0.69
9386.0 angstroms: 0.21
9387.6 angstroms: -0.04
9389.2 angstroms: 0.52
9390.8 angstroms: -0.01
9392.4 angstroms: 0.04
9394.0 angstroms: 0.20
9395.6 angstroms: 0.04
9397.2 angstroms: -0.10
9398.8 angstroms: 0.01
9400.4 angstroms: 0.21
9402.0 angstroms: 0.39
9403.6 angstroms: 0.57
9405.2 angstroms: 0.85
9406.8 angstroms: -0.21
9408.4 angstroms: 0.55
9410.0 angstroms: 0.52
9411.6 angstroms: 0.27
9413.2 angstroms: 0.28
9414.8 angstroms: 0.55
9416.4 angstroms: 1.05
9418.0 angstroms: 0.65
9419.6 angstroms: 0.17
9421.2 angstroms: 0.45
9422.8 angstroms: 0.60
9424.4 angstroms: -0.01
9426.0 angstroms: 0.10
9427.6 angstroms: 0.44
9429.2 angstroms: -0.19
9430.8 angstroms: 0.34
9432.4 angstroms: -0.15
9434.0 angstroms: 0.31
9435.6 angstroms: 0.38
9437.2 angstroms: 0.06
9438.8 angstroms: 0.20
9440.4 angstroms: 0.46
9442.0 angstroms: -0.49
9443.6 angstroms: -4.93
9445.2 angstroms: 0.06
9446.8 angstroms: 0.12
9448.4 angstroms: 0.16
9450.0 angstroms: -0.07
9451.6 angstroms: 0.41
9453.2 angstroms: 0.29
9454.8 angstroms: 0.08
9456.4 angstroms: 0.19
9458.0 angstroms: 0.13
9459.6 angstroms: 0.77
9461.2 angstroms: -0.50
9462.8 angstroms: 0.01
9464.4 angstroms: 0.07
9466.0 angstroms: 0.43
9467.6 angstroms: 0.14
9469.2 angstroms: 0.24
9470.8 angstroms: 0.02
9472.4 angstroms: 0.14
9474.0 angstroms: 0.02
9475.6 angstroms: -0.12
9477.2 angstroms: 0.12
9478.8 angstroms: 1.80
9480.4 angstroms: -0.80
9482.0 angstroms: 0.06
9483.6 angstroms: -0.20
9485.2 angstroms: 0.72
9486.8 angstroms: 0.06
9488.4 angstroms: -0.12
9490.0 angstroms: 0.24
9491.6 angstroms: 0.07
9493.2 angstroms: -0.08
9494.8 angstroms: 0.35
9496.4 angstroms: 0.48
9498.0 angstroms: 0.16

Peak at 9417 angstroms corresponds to Hbeta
